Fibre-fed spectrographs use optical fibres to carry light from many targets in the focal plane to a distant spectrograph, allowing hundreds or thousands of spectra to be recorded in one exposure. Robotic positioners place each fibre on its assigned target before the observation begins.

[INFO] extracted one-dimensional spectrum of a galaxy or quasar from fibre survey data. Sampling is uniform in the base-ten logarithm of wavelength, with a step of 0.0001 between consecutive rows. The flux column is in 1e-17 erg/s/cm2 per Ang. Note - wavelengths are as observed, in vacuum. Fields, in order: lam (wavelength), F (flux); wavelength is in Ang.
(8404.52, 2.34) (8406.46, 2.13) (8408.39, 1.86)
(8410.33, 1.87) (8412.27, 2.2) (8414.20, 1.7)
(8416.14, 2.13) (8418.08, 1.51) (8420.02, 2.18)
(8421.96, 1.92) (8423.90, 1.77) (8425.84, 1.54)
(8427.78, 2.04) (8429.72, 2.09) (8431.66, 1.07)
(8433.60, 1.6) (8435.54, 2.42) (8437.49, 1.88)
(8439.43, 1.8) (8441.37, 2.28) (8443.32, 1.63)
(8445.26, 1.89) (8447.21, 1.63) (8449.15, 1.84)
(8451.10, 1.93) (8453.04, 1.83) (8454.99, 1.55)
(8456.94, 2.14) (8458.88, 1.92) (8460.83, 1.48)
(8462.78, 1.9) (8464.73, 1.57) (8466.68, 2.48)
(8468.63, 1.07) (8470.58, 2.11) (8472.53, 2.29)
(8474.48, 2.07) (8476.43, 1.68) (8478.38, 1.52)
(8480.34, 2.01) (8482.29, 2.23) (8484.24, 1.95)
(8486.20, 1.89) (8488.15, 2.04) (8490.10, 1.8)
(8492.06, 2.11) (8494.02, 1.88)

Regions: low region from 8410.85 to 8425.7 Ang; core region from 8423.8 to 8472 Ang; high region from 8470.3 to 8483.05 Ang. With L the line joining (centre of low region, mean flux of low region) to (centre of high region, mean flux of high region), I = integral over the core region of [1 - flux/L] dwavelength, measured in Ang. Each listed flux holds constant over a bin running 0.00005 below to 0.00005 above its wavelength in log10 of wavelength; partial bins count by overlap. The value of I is 2.8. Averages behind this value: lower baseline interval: 1.89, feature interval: 1.82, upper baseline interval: 1.98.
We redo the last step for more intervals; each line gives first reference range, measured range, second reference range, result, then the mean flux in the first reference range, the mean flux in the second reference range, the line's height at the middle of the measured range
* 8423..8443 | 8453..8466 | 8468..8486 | 0.6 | 1.84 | 1.9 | 1.88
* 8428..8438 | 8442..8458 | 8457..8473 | 0.2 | 1.83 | 1.86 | 1.84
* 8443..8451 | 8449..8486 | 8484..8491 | -0.5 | 1.78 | 1.92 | 1.85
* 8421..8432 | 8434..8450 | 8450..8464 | -1.0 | 1.78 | 1.82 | 1.8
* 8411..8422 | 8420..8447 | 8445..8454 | 0.4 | 1.94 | 1.82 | 1.88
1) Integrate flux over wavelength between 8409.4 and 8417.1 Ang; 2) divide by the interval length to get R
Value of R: 1.98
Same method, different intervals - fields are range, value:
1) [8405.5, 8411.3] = 1.95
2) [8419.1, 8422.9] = 2.05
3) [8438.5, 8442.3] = 2.04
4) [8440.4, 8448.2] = 1.86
